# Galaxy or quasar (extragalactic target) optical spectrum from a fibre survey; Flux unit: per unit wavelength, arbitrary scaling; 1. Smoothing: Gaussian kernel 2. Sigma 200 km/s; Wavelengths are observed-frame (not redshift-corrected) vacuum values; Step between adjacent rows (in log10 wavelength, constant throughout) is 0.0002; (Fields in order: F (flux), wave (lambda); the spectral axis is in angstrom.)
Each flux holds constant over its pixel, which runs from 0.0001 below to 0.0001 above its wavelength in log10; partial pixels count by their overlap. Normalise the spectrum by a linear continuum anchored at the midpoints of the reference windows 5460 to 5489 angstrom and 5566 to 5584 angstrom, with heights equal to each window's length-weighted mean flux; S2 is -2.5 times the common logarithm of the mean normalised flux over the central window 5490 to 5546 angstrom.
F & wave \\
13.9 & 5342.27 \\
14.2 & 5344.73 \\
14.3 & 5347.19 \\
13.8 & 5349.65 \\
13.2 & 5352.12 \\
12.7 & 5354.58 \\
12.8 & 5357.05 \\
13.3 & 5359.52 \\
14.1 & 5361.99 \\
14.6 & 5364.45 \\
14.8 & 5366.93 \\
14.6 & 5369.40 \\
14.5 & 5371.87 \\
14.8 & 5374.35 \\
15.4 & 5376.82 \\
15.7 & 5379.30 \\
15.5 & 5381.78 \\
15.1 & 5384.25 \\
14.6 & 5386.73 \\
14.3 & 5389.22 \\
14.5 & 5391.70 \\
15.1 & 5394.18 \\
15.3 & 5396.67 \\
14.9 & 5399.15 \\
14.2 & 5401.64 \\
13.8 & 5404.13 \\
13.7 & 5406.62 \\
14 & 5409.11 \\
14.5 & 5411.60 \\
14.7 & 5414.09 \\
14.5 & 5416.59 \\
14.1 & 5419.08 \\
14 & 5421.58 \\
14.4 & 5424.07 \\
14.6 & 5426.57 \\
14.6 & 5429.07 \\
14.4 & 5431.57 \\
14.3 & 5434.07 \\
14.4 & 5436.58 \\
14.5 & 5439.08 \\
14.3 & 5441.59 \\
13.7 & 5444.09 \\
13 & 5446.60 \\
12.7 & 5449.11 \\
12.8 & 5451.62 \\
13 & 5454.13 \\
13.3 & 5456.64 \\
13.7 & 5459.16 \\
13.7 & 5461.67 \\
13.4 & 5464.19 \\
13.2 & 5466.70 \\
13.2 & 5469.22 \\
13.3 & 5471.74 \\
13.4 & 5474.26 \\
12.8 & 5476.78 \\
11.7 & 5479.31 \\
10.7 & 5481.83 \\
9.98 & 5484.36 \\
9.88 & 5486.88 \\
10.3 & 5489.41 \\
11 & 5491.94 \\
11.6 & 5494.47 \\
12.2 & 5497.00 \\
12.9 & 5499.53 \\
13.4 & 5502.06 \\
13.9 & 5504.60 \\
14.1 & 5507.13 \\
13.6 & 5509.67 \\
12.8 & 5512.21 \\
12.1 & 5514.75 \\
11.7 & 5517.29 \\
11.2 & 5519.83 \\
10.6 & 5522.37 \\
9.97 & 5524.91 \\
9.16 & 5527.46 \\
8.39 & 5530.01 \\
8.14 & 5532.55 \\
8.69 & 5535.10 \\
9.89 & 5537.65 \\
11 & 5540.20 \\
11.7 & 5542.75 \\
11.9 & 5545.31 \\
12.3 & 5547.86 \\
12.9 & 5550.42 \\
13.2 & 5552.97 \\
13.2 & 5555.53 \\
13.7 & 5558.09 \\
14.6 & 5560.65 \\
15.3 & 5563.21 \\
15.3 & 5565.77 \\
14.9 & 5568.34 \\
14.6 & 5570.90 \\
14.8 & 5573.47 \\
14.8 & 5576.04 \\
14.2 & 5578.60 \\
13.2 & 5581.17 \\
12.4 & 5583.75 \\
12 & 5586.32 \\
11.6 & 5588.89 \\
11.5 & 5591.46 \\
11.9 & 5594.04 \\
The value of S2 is 0.16 mag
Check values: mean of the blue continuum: 12.3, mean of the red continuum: 14.3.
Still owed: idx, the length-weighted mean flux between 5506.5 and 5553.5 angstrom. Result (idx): 11.2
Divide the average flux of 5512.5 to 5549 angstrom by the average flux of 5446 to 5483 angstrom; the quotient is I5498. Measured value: 0.82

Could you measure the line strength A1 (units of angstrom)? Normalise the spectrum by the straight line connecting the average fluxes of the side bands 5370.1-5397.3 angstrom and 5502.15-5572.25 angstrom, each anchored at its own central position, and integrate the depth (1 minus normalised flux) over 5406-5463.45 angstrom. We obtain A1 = 0.4 angstrom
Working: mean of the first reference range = 15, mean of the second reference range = 12.2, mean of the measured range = 13.9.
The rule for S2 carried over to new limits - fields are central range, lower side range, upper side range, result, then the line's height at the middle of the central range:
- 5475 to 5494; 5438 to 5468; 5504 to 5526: 0.16 mag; 12.8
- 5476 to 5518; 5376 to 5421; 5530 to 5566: 0.08 mag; 12.9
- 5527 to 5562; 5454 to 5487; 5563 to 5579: 0.25 mag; 14.3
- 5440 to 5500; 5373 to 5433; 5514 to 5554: 0.01 mag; 12.6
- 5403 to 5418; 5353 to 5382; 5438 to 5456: -0.03 mag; 13.8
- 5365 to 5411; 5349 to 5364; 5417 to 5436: -0.07 mag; 13.8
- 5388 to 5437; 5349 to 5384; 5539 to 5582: -0.02 mag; 14.1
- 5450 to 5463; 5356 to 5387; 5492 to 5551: -0.04 mag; 12.8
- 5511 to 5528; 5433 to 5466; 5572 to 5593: 0.19 mag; 13.3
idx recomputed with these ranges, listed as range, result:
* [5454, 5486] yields 12.7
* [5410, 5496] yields 13.2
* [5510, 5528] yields 11.3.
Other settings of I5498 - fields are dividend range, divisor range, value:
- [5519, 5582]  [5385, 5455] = 0.87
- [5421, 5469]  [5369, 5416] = 0.94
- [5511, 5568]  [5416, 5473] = 0.85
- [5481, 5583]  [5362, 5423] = 0.83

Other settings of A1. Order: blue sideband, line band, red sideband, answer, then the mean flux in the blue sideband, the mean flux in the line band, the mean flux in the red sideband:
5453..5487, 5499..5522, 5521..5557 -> -2.4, 12.6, 12.8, 10.8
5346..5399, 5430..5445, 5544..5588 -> -0.1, 14.4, 14.3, 13.7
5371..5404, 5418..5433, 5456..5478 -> -0.2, 14.9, 14.4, 13.3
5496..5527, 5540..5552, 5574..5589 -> 0.6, 12.3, 12.1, 13.2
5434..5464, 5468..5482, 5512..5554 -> 0.1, 13.6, 12.7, 10.9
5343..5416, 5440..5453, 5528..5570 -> 0.2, 14.4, 13.3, 12.2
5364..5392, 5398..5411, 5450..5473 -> 0.2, 14.9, 14.1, 13.3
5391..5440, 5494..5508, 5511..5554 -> -1.4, 14.4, 13.1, 10.9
